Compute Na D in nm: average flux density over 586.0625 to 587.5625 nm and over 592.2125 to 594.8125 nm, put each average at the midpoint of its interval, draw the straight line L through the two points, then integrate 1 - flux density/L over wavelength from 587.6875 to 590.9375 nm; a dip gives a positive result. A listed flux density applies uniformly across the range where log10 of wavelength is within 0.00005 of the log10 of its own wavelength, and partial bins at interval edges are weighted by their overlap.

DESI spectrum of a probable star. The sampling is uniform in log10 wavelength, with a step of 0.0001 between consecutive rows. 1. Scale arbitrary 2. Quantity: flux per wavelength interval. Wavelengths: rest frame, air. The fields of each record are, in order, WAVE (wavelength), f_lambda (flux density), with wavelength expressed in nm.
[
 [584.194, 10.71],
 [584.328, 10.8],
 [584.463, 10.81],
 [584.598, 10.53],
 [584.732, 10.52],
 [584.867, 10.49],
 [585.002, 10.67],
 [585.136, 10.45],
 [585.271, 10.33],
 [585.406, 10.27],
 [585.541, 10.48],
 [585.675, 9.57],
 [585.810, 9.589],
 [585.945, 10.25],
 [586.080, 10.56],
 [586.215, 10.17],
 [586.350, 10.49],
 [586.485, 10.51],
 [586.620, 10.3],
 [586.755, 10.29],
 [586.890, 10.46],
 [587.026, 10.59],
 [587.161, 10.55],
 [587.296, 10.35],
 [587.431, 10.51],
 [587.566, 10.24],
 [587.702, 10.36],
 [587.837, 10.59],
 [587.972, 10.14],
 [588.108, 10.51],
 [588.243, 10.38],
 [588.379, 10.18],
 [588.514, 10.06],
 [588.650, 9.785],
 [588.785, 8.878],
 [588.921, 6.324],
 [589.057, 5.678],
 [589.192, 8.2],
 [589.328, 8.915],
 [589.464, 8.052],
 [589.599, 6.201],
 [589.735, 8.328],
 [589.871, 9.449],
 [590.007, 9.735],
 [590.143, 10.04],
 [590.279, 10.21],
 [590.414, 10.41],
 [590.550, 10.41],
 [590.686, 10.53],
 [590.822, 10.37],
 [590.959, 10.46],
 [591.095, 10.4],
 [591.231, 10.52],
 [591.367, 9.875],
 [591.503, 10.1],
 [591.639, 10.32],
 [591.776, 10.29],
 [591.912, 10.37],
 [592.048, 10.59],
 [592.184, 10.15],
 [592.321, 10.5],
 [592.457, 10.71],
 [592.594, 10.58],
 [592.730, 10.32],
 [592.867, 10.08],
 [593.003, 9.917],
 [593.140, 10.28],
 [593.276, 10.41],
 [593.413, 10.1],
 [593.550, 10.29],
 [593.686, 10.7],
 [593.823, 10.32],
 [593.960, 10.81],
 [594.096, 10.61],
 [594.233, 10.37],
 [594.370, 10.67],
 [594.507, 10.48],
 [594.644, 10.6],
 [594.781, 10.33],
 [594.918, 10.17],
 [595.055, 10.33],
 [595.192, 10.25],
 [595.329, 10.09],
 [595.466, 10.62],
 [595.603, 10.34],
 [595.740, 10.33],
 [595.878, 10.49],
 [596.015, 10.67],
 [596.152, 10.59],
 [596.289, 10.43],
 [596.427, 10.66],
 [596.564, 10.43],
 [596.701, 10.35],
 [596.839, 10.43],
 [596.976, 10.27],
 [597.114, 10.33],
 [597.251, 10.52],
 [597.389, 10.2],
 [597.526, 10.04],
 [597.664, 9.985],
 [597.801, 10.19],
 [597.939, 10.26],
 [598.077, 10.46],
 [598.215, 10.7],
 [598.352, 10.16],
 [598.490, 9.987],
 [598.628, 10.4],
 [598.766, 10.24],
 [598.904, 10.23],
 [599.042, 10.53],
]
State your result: 0.34 nm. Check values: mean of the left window 10.4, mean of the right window 10.4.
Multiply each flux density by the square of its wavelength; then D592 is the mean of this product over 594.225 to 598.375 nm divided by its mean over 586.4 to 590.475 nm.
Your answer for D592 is 1.12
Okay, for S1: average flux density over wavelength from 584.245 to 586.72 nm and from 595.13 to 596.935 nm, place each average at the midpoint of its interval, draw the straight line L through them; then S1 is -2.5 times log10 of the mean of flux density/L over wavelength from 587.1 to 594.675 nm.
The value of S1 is 0.051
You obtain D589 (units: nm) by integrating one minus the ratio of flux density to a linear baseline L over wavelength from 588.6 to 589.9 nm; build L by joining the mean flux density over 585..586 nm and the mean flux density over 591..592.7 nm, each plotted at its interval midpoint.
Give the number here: 0.30 nm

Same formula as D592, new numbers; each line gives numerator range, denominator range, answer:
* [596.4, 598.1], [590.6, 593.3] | 1.01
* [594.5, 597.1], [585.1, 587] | 1.05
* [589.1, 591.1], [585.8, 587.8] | 0.91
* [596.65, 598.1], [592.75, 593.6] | 1.02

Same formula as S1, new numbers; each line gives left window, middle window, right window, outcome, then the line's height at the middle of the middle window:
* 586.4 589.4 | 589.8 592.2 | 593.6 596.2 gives -0.020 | 10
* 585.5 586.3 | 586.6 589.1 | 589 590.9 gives -0.023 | 9.6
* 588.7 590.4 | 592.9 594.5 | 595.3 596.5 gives -0.069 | 9.77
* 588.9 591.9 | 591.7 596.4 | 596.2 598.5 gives -0.057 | 9.88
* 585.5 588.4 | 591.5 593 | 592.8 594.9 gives 0.002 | 10.4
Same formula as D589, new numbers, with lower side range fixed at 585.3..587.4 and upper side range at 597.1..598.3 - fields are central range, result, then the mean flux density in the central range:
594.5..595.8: -0.01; 10.4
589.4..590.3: 0.13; 8.79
